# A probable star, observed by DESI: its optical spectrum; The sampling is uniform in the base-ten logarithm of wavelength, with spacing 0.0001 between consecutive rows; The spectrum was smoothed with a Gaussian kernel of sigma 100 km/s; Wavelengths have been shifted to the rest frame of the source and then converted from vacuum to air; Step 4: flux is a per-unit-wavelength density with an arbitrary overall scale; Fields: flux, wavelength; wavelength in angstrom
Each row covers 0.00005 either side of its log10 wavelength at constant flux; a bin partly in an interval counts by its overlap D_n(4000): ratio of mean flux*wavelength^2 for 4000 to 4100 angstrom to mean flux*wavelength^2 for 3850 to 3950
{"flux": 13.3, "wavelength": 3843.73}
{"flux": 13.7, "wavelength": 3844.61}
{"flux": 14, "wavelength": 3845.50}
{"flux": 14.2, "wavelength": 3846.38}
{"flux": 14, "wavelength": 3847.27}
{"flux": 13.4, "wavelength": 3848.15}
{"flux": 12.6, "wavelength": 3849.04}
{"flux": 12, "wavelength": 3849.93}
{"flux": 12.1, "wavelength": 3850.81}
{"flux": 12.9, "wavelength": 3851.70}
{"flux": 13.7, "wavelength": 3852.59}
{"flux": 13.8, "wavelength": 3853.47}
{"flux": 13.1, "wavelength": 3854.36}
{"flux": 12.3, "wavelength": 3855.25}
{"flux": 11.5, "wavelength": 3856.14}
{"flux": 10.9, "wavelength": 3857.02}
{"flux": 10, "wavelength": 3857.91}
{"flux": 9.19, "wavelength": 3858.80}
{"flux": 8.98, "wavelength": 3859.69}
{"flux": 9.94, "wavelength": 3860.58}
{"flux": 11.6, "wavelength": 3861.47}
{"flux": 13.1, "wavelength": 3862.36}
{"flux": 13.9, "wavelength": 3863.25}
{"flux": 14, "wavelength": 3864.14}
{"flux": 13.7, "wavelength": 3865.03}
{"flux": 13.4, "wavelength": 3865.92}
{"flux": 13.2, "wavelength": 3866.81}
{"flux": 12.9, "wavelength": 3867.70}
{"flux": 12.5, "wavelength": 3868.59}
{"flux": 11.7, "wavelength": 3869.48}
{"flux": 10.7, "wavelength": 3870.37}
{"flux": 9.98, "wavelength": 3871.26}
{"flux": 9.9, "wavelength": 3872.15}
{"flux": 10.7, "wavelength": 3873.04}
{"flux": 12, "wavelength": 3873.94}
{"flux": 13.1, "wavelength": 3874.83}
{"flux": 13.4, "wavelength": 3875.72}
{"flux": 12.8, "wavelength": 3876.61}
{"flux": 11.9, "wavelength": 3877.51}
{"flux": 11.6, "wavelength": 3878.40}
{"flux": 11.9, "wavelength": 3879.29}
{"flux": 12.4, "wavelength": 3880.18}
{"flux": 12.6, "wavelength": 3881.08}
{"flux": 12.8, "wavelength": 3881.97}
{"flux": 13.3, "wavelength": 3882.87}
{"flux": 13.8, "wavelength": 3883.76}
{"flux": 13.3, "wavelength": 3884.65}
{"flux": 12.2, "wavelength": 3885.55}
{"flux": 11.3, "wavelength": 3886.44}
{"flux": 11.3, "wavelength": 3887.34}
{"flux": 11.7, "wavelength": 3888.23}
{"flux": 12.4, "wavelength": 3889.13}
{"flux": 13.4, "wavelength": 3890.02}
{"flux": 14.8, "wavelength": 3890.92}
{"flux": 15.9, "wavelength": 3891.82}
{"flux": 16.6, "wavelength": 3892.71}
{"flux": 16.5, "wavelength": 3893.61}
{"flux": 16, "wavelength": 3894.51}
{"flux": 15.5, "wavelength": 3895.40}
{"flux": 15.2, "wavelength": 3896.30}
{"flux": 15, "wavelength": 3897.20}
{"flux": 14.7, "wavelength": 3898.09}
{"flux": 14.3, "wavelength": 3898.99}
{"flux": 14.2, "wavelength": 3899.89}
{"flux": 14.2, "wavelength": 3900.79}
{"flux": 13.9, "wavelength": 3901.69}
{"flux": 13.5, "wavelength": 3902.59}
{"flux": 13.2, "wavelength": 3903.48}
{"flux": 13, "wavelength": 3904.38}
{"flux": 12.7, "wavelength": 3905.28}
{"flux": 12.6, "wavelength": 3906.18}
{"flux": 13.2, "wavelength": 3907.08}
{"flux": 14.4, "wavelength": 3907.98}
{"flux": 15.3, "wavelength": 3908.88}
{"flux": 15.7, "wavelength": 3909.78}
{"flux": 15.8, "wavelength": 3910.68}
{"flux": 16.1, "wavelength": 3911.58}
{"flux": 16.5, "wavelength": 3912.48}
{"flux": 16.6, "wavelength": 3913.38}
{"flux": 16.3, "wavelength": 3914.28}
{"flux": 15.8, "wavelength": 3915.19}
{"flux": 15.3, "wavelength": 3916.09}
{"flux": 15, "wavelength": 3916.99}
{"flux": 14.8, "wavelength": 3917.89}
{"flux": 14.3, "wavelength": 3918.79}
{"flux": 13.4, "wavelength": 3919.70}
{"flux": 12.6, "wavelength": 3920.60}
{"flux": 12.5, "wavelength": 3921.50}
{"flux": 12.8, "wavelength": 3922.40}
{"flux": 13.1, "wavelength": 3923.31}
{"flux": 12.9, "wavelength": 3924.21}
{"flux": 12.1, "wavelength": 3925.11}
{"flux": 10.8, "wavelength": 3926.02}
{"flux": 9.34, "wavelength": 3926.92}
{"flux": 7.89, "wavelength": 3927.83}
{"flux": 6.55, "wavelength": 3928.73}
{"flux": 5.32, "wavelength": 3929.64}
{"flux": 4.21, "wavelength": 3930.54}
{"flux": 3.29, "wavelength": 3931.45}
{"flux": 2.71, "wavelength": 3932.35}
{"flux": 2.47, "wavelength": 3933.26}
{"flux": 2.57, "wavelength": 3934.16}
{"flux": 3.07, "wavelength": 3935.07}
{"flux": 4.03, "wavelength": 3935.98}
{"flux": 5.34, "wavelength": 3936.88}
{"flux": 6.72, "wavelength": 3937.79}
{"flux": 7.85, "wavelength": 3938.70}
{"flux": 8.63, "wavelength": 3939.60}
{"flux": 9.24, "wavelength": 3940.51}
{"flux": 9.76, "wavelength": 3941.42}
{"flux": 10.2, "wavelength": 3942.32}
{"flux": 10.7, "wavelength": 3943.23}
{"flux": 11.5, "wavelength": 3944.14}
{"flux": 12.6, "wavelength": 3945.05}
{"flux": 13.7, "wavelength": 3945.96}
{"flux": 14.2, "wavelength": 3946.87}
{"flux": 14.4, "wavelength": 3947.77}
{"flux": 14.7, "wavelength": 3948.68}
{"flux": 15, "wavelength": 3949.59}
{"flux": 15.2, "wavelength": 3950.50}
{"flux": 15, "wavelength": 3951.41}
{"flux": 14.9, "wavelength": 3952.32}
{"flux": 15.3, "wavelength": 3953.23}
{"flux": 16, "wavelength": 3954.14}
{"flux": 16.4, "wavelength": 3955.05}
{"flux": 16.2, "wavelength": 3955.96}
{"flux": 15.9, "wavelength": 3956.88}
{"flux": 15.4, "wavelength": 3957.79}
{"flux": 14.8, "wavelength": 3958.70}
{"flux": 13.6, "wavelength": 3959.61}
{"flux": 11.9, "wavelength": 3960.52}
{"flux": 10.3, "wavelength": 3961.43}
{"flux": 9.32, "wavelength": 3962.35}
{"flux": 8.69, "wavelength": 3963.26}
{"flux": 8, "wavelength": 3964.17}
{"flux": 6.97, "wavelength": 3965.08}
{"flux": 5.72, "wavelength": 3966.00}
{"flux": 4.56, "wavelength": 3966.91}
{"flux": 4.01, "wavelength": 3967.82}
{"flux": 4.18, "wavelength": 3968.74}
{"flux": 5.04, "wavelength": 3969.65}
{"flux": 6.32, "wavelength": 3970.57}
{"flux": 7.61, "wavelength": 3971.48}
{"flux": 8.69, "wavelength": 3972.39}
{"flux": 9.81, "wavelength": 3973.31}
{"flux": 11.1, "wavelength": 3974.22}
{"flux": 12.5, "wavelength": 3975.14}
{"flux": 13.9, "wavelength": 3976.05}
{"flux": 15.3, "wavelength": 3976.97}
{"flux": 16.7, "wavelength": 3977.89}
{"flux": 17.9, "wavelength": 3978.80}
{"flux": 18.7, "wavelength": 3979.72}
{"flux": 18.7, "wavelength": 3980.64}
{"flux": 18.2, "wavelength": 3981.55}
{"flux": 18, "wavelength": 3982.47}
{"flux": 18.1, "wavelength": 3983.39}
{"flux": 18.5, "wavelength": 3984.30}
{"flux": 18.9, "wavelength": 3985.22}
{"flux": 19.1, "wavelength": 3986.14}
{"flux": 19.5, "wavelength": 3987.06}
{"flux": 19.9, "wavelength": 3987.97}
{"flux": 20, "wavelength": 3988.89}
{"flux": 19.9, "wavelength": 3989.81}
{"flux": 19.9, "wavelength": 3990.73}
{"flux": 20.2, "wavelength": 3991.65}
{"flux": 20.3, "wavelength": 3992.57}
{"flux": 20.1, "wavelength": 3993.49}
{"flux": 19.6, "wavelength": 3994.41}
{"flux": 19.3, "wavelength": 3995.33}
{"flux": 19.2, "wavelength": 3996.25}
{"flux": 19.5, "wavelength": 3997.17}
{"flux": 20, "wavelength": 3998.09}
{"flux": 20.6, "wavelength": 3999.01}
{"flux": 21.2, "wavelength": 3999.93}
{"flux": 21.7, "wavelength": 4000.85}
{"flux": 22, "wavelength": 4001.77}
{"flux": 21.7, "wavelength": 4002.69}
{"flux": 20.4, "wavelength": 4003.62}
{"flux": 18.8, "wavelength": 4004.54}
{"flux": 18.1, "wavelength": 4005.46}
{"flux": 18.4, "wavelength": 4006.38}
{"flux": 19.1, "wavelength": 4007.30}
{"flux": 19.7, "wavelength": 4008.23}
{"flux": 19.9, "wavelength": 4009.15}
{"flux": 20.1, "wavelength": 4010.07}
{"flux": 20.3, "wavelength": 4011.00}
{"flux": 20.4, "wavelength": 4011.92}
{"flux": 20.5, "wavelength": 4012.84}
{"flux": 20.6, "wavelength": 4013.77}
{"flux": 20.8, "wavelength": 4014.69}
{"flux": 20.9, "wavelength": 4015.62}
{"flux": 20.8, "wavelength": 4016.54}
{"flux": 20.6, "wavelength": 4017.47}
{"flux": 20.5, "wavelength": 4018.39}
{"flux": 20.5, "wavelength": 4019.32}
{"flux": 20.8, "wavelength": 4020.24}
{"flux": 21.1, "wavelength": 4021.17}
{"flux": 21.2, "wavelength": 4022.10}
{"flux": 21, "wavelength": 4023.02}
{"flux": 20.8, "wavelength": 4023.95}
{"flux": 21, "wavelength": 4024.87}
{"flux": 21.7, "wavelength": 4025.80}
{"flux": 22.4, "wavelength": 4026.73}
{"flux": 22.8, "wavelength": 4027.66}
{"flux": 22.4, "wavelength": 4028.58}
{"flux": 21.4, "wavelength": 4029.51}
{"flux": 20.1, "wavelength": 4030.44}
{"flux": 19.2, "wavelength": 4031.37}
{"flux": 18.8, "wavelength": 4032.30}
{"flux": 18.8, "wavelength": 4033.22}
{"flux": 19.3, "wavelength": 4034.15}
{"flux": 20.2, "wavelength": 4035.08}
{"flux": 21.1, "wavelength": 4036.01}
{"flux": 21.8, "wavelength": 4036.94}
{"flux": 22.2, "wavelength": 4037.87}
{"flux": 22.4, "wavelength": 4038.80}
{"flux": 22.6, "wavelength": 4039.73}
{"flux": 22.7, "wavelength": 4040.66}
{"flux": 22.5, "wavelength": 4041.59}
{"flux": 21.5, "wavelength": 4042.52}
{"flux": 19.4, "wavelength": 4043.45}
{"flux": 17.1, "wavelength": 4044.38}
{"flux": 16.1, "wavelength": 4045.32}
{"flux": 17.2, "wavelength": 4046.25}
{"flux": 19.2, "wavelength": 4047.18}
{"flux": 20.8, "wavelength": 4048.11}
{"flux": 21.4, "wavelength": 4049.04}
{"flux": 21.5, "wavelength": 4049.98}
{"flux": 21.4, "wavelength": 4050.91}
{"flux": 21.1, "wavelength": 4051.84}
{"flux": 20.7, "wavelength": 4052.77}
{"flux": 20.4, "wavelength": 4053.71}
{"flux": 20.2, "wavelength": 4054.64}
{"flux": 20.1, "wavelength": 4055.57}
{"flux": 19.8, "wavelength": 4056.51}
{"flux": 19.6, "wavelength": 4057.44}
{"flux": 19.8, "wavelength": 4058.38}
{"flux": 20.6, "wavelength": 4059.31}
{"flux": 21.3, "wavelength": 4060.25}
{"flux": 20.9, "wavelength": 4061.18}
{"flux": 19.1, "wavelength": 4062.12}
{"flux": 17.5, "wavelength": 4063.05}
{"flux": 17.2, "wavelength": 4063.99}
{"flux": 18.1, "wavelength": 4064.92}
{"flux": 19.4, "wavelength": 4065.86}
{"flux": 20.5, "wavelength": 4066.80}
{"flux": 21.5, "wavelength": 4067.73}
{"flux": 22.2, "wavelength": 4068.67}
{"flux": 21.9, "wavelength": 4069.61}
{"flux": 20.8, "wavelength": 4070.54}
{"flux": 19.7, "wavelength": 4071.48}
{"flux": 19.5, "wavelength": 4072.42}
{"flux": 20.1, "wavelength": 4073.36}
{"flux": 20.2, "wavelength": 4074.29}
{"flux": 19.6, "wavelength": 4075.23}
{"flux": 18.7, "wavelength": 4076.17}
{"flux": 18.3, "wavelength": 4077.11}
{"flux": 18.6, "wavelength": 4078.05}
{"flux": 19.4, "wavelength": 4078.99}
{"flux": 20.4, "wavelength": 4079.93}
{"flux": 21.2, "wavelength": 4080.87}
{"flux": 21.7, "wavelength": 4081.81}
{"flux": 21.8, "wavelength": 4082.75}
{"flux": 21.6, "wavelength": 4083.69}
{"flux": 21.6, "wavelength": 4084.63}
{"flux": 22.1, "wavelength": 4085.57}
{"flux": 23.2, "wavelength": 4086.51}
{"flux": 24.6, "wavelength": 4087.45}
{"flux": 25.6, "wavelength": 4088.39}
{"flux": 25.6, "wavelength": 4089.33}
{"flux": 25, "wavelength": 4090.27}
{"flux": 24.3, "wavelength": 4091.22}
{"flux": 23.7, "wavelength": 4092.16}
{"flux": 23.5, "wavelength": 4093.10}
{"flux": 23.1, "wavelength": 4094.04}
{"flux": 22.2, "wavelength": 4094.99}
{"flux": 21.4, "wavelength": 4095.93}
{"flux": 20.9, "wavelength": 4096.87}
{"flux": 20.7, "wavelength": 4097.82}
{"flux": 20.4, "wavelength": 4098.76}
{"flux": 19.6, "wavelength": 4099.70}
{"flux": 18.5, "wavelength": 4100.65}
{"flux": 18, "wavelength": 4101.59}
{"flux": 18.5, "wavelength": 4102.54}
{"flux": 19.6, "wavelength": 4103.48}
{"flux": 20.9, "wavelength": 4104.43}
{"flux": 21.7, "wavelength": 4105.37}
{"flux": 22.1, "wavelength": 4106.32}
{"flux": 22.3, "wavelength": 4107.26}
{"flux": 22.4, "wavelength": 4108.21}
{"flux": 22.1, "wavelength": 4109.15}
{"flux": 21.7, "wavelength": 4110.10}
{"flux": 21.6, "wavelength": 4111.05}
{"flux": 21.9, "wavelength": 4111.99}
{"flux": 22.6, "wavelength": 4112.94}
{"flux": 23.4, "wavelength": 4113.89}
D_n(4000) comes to 1.9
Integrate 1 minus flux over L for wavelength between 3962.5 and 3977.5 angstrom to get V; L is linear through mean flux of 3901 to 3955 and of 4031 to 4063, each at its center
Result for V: 6.5 angstrom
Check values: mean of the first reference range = 11.7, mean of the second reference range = 20.3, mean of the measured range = 8.34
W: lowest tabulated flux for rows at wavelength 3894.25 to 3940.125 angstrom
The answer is 2.47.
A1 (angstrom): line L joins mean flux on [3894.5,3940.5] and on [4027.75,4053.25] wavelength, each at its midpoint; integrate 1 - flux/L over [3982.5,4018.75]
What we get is -4.86 angstrom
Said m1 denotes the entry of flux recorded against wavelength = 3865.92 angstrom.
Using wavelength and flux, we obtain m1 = 13.4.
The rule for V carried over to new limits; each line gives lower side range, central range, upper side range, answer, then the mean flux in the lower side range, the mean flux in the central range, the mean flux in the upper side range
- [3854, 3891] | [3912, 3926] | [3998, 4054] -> 0.45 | 12.1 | 14.2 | 20.6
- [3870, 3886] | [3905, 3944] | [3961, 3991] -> 5.82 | 12.1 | 10.7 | 13.1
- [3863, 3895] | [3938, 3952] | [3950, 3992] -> 1.48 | 12.9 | 12.1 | 13.8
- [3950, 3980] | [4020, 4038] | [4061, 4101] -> -4.32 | 11.7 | 20.9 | 21.1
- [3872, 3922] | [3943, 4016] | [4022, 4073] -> 7.26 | 13.8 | 15.8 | 20.4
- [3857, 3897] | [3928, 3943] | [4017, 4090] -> 9.28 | 12.7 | 5.87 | 20.7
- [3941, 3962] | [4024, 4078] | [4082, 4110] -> -2.63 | 13.8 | 20.3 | 22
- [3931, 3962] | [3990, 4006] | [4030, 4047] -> -4.01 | 11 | 20.1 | 20.1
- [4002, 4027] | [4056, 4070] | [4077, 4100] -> 1.03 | 20.4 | 19.9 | 22.1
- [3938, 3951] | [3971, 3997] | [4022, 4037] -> -1.63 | 11.9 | 17.2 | 20.8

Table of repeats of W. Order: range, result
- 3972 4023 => 8.69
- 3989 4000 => 19.2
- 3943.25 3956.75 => 11.5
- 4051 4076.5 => 17.2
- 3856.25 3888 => 8.98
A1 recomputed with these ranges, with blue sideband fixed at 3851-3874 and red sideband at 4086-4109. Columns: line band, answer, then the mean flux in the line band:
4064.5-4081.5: 0.7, 20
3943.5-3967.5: 4.9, 12.6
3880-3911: -1.4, 13.9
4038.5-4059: -0.4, 20.3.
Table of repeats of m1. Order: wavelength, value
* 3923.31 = 13.1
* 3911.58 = 16.1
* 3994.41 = 19.6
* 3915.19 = 15.8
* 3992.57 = 20.3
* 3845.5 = 14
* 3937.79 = 6.72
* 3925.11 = 12.1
